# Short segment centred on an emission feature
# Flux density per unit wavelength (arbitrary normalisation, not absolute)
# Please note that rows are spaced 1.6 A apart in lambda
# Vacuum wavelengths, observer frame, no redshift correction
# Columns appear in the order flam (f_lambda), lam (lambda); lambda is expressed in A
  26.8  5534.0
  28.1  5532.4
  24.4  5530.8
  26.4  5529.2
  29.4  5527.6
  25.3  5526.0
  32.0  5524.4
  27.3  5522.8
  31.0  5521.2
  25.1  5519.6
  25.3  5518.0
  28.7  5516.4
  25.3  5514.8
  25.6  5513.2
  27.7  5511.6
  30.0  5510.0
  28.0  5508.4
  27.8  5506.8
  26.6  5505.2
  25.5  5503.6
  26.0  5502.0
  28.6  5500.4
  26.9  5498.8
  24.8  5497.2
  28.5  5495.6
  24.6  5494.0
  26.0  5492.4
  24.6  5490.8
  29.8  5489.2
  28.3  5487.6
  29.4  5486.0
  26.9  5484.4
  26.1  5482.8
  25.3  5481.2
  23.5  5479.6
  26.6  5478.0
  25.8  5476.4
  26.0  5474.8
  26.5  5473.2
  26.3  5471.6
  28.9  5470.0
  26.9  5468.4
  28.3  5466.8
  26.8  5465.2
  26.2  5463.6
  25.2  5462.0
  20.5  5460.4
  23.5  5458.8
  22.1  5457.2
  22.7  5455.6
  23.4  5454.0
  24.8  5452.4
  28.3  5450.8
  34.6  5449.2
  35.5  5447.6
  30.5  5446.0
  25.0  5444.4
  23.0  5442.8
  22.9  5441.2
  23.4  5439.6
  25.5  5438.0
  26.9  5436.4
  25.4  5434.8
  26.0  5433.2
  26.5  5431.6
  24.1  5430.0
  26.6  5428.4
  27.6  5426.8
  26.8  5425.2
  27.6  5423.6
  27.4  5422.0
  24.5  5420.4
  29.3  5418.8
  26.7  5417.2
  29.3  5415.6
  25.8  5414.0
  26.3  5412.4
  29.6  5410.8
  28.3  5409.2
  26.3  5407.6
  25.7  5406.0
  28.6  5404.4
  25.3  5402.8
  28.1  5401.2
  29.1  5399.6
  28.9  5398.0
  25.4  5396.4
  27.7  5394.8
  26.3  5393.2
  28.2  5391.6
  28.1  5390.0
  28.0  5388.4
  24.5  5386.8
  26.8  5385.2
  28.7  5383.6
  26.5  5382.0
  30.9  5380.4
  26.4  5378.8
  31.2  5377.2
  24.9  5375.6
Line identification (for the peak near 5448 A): H-beta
